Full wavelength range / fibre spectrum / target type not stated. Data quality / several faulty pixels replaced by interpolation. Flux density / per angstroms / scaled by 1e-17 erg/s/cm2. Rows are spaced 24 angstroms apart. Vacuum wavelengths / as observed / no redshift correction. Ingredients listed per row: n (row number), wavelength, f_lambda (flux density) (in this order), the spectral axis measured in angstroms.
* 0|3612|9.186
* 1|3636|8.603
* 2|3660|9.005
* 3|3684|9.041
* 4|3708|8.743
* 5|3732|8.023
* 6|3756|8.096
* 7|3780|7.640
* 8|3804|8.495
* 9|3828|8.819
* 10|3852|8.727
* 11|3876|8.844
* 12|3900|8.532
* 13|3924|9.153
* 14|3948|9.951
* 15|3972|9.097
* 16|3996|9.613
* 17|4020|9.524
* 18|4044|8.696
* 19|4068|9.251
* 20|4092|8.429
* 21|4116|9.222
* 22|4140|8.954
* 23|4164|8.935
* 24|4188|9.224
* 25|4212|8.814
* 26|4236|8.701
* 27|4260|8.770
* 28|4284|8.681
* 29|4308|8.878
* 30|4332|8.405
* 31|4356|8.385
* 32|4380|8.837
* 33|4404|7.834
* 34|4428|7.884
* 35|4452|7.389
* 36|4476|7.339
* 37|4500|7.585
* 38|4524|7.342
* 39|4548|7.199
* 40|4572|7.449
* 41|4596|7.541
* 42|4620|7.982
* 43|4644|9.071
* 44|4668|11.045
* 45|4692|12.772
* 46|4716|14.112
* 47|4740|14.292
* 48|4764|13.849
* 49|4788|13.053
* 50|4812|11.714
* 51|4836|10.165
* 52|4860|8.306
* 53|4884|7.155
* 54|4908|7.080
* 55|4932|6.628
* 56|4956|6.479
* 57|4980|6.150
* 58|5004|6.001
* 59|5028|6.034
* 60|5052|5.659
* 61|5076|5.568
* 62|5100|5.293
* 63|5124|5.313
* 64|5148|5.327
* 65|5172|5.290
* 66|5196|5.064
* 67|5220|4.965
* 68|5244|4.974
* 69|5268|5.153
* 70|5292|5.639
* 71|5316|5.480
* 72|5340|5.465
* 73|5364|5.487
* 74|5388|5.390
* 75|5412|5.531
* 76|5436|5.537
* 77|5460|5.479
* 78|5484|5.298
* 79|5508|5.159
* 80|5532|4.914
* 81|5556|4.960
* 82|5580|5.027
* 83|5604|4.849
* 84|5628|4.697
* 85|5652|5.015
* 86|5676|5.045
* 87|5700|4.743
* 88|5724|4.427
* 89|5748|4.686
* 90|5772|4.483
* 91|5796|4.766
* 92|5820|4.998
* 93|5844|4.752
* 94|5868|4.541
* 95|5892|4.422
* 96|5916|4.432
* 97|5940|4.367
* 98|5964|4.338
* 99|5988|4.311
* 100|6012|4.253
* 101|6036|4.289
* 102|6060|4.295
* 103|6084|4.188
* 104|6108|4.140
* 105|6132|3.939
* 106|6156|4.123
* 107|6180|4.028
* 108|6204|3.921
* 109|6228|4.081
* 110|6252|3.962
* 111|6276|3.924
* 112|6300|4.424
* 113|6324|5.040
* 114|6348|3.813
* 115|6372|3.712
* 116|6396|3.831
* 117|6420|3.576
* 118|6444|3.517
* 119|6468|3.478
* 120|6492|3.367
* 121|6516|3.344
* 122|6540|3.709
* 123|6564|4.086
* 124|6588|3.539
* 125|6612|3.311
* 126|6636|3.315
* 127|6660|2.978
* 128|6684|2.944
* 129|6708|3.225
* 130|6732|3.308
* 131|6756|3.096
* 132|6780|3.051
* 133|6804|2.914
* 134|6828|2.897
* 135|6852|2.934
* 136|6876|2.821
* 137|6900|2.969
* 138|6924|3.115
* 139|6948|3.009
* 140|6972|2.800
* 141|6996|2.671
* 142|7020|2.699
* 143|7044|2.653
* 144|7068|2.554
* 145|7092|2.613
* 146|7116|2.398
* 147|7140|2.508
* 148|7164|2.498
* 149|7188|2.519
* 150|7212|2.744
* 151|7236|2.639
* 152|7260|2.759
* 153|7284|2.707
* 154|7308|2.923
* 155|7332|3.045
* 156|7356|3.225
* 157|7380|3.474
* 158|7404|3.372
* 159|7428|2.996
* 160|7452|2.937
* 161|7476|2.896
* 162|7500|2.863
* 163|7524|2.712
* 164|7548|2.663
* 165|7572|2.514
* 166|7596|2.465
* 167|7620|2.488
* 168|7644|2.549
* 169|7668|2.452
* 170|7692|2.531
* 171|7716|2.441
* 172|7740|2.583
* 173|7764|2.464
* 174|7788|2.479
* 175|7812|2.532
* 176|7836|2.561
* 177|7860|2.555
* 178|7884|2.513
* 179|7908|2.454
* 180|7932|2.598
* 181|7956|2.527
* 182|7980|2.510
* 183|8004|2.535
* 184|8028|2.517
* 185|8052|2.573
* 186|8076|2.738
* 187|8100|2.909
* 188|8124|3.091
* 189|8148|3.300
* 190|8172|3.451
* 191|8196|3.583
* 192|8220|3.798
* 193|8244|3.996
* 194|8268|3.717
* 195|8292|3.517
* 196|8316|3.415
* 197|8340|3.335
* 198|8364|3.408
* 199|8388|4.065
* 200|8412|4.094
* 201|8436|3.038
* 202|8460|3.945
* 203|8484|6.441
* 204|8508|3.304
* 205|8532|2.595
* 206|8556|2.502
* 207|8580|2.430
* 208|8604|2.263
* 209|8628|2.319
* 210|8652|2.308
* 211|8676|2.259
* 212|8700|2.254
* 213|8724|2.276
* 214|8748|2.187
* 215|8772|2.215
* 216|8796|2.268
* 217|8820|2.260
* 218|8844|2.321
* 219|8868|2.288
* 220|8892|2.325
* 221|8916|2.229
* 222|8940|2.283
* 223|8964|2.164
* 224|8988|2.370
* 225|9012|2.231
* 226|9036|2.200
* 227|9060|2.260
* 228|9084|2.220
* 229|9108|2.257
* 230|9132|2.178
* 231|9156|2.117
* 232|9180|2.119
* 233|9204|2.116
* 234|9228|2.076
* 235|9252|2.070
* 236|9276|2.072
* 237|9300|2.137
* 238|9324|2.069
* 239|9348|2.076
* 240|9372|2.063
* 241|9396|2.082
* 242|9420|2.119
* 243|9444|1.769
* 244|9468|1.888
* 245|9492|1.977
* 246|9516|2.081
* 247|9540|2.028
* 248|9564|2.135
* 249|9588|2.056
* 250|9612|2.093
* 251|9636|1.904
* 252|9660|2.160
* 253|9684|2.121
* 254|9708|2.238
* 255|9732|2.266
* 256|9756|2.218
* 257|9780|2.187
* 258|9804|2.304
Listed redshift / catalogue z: 0.694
